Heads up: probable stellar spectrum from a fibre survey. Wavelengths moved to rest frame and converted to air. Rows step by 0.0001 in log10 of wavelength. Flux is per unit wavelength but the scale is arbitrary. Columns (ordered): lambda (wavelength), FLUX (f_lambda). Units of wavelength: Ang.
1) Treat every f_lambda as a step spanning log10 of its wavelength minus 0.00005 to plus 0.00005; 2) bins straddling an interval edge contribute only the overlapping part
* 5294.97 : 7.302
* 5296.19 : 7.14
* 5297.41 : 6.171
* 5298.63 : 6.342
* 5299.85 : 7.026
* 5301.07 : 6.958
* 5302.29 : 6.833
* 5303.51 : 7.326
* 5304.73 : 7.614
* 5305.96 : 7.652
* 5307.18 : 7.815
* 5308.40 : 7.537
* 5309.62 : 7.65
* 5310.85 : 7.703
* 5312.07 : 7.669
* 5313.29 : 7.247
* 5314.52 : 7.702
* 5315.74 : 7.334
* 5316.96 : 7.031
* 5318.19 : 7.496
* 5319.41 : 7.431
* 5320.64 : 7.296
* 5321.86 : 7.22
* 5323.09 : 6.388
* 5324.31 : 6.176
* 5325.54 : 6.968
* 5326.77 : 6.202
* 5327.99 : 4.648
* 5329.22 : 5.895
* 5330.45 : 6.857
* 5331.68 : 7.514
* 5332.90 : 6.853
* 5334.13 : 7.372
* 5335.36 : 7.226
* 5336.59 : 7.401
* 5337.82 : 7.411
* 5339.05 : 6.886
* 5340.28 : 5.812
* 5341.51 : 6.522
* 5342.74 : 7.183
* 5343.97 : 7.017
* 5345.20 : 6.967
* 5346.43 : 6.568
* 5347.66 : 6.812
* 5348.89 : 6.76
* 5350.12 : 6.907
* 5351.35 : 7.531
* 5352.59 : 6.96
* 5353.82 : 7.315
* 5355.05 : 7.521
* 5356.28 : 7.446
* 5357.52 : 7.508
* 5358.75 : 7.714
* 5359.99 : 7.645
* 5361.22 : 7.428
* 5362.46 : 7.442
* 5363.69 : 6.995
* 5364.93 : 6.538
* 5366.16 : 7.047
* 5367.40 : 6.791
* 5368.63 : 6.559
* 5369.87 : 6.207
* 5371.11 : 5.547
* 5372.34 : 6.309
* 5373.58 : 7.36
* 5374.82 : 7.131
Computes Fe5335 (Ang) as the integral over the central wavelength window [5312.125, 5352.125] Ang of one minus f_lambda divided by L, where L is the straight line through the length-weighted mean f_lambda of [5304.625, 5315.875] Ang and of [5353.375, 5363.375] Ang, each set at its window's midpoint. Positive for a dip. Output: 3.41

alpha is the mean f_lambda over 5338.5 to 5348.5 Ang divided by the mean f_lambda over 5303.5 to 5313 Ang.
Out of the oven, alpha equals 0.88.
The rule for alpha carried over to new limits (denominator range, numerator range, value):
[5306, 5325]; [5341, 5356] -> 0.96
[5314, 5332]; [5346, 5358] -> 1.05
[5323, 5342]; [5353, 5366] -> 1.11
